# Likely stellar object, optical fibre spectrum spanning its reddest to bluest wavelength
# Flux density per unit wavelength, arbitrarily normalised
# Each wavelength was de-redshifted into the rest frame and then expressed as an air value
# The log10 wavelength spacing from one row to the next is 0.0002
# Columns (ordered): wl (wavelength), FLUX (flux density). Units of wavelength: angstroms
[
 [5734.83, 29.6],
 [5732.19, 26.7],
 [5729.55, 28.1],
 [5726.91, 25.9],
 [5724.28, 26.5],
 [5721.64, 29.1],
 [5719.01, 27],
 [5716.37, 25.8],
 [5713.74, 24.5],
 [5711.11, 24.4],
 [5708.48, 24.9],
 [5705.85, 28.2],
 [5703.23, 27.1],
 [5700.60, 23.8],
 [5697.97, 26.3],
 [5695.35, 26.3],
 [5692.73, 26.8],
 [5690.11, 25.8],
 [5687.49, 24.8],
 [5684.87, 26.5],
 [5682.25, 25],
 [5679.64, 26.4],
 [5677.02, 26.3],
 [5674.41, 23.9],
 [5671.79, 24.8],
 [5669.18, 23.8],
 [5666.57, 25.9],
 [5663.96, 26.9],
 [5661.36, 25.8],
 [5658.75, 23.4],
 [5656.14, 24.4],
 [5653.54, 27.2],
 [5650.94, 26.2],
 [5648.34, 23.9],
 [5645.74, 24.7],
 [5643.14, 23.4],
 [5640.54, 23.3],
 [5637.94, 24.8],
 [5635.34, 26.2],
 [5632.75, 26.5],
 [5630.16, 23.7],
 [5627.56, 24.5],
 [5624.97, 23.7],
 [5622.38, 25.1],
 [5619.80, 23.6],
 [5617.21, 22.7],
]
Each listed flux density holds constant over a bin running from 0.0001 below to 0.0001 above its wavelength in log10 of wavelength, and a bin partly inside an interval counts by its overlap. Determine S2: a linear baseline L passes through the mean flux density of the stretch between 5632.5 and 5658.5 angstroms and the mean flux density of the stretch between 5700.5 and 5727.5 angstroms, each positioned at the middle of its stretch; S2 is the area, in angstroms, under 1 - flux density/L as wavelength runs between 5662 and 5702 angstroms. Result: 0.09 angstroms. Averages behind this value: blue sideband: 24.9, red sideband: 26.2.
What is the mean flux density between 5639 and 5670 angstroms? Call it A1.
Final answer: 24.9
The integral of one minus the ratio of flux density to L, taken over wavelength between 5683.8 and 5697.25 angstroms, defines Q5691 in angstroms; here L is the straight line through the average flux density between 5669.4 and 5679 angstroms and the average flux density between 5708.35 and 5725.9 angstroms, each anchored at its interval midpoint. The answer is -0.3 angstroms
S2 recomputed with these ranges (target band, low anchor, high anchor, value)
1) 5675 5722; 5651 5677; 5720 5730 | 0.8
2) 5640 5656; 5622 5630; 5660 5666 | 0.4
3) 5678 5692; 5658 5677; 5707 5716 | -0.4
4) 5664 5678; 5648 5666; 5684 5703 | 0.3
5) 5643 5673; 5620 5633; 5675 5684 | 0.2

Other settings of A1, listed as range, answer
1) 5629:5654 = 24.9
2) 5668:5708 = 25.7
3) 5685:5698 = 26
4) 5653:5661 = 24.9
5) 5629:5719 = 25.4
